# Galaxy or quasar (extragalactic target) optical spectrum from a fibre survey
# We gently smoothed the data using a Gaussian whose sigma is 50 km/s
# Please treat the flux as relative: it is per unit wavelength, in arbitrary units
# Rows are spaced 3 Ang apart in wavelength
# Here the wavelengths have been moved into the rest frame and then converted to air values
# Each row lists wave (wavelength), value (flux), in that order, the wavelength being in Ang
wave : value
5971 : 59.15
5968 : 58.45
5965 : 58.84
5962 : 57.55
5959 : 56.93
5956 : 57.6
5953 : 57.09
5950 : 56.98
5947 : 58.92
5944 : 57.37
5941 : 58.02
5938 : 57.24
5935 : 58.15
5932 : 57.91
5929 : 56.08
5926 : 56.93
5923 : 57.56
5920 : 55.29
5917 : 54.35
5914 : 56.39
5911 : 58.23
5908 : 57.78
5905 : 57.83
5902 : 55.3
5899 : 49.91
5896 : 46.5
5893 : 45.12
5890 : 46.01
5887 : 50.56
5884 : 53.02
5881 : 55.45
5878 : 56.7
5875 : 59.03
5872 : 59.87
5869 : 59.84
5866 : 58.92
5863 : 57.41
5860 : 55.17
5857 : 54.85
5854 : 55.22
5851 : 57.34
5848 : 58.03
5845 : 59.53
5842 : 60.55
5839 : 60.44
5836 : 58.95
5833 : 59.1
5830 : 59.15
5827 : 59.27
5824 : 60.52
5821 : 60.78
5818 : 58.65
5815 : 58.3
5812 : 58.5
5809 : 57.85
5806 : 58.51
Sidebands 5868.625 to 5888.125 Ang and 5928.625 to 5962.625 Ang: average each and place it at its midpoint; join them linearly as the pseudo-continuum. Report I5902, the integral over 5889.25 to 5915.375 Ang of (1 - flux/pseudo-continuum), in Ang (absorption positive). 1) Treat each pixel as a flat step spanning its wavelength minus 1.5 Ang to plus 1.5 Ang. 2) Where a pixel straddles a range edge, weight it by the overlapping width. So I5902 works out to 1.8 Ang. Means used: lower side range 56.3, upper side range 57.5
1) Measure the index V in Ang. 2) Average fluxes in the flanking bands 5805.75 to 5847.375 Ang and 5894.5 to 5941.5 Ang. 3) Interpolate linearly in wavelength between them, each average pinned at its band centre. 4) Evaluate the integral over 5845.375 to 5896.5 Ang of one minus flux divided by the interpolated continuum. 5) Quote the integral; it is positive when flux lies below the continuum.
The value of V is 2.4 Ang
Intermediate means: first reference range 59.3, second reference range 55.8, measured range 54.9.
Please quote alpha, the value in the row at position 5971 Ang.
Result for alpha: 59.15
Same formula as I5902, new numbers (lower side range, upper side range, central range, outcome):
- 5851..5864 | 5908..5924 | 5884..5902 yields 2.4 Ang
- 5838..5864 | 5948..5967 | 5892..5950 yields 1.9 Ang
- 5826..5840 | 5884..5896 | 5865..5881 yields -2.3 Ang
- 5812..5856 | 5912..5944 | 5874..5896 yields 2.3 Ang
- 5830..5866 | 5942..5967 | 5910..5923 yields 0.4 Ang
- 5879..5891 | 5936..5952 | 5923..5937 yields -0.3 Ang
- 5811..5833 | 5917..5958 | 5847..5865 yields 0.7 Ang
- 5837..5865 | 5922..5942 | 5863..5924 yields 3.0 Ang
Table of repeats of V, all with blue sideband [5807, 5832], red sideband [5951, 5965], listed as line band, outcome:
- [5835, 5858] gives 0.24 Ang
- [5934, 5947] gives -0.04 Ang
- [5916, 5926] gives 0.33 Ang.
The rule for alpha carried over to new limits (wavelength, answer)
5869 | 59.84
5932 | 57.91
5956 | 57.6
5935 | 58.15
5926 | 56.93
